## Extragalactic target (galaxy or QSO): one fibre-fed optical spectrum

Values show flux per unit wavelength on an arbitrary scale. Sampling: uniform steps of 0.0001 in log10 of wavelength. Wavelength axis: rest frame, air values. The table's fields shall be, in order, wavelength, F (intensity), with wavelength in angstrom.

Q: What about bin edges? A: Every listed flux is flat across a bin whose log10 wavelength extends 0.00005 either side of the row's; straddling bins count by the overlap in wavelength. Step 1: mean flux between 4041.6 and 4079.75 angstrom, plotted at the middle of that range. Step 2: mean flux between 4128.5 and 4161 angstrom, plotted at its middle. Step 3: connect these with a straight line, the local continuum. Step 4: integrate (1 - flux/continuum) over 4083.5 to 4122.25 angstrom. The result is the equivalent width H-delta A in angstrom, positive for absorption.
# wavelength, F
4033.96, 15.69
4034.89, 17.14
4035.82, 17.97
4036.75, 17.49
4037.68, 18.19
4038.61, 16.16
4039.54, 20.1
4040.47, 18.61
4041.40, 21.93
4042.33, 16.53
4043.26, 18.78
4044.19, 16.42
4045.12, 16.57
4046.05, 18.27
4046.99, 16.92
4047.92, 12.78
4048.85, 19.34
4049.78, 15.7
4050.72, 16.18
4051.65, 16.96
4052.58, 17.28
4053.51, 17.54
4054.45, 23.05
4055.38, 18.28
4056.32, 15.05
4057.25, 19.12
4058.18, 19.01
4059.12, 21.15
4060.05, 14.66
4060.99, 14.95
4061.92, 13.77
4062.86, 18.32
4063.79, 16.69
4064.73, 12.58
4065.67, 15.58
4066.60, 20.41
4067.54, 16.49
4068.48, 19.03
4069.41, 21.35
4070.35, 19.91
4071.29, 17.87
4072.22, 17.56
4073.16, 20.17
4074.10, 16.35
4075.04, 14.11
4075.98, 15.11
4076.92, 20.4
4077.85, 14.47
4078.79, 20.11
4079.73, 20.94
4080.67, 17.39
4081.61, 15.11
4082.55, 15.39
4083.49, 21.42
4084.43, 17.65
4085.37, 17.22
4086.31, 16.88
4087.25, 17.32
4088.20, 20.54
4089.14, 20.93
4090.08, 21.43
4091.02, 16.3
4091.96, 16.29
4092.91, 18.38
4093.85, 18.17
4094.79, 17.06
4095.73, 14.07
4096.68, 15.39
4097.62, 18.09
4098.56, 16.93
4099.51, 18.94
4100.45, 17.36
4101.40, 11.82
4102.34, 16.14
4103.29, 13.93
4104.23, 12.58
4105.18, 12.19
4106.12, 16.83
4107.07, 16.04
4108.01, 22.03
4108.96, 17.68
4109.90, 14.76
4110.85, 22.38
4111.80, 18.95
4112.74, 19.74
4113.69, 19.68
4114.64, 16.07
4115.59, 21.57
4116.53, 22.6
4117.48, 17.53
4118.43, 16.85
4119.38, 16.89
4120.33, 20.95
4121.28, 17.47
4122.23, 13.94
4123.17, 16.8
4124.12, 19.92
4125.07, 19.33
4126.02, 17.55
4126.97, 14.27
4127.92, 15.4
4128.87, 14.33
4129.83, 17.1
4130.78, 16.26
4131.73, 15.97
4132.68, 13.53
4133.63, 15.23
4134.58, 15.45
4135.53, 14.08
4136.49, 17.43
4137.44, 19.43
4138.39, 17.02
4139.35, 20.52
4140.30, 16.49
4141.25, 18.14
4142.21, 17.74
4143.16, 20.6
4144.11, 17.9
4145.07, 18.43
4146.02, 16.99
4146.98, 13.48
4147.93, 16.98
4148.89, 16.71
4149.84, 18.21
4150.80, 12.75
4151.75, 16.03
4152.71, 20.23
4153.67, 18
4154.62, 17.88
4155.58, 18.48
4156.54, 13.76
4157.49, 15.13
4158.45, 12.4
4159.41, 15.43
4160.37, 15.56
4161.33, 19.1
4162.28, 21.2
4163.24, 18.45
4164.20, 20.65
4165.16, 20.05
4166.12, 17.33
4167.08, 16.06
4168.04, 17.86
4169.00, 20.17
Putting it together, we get -1.3 angstrom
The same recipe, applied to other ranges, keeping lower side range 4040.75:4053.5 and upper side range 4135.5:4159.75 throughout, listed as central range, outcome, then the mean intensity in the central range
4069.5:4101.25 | -1.1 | 17.7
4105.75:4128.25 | -1.4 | 18.2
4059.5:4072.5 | 0.1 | 17.1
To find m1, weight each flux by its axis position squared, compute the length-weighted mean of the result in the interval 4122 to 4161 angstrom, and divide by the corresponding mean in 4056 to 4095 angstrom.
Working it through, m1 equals 0.97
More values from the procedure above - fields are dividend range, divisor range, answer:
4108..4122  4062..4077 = 1.10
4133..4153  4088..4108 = 1.04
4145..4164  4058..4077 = 1.01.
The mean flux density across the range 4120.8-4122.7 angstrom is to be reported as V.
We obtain 15.7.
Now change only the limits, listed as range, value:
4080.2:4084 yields 17.3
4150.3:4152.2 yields 14.4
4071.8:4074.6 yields 18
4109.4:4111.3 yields 18.5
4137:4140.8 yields 18.4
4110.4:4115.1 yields 19.3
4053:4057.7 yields 18.6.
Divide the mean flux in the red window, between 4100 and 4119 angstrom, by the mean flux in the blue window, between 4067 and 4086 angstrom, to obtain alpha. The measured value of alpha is 0.97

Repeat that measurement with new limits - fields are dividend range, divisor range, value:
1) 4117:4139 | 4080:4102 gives 0.96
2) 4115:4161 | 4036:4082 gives 0.97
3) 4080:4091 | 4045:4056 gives 1.05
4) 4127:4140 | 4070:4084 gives 0.91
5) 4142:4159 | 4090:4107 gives 1.04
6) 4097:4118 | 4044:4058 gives 1.00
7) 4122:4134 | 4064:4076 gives 0.93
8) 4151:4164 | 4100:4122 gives 0.98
